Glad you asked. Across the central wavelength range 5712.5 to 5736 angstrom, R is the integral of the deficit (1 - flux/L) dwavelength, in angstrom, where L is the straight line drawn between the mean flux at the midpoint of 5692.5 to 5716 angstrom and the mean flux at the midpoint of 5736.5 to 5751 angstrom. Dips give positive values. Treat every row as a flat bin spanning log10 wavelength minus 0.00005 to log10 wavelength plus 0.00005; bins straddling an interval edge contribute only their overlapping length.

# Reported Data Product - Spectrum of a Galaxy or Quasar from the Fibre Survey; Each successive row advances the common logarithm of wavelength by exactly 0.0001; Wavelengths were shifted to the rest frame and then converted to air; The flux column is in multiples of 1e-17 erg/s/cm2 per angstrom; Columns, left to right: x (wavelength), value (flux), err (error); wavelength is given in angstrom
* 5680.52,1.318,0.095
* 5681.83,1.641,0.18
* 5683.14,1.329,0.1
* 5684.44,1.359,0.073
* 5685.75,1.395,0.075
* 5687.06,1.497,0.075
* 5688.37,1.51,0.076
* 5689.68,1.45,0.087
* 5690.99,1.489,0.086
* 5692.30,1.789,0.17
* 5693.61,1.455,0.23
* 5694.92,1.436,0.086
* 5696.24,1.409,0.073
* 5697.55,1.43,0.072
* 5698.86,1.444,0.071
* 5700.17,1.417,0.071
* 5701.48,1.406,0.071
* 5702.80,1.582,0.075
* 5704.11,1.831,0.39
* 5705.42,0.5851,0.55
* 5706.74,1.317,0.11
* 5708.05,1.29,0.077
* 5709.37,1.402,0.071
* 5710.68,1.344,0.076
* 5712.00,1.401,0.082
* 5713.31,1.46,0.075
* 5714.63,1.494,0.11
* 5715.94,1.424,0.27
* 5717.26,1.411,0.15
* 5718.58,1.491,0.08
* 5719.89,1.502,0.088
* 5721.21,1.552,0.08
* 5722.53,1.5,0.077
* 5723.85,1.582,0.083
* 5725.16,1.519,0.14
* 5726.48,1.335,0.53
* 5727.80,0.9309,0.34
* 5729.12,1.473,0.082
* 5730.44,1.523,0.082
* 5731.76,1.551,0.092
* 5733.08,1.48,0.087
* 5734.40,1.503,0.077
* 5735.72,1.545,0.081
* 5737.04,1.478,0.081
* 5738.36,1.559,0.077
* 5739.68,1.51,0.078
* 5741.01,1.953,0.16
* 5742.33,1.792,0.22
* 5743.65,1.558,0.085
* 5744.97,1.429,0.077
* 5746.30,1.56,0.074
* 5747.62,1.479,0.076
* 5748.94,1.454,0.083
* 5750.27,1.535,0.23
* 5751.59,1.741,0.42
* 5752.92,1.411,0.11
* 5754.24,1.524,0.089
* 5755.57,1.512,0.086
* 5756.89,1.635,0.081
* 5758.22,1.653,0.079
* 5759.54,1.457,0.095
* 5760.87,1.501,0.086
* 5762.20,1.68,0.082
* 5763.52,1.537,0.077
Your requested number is 0.50 angstrom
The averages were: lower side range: 1.4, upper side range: 1.57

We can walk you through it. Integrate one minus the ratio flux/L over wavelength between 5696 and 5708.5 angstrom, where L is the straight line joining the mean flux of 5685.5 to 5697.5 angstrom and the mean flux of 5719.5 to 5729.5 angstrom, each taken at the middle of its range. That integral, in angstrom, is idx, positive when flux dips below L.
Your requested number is 0.8 angstrom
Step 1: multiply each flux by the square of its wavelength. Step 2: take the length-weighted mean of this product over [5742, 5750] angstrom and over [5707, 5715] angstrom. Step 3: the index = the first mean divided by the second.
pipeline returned 1.12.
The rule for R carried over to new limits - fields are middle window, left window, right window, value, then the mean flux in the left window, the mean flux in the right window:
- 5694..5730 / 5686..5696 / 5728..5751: 2.7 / 1.51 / 1.54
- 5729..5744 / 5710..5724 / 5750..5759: -0.6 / 1.46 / 1.57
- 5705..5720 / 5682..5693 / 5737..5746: 1.9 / 1.49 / 1.62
